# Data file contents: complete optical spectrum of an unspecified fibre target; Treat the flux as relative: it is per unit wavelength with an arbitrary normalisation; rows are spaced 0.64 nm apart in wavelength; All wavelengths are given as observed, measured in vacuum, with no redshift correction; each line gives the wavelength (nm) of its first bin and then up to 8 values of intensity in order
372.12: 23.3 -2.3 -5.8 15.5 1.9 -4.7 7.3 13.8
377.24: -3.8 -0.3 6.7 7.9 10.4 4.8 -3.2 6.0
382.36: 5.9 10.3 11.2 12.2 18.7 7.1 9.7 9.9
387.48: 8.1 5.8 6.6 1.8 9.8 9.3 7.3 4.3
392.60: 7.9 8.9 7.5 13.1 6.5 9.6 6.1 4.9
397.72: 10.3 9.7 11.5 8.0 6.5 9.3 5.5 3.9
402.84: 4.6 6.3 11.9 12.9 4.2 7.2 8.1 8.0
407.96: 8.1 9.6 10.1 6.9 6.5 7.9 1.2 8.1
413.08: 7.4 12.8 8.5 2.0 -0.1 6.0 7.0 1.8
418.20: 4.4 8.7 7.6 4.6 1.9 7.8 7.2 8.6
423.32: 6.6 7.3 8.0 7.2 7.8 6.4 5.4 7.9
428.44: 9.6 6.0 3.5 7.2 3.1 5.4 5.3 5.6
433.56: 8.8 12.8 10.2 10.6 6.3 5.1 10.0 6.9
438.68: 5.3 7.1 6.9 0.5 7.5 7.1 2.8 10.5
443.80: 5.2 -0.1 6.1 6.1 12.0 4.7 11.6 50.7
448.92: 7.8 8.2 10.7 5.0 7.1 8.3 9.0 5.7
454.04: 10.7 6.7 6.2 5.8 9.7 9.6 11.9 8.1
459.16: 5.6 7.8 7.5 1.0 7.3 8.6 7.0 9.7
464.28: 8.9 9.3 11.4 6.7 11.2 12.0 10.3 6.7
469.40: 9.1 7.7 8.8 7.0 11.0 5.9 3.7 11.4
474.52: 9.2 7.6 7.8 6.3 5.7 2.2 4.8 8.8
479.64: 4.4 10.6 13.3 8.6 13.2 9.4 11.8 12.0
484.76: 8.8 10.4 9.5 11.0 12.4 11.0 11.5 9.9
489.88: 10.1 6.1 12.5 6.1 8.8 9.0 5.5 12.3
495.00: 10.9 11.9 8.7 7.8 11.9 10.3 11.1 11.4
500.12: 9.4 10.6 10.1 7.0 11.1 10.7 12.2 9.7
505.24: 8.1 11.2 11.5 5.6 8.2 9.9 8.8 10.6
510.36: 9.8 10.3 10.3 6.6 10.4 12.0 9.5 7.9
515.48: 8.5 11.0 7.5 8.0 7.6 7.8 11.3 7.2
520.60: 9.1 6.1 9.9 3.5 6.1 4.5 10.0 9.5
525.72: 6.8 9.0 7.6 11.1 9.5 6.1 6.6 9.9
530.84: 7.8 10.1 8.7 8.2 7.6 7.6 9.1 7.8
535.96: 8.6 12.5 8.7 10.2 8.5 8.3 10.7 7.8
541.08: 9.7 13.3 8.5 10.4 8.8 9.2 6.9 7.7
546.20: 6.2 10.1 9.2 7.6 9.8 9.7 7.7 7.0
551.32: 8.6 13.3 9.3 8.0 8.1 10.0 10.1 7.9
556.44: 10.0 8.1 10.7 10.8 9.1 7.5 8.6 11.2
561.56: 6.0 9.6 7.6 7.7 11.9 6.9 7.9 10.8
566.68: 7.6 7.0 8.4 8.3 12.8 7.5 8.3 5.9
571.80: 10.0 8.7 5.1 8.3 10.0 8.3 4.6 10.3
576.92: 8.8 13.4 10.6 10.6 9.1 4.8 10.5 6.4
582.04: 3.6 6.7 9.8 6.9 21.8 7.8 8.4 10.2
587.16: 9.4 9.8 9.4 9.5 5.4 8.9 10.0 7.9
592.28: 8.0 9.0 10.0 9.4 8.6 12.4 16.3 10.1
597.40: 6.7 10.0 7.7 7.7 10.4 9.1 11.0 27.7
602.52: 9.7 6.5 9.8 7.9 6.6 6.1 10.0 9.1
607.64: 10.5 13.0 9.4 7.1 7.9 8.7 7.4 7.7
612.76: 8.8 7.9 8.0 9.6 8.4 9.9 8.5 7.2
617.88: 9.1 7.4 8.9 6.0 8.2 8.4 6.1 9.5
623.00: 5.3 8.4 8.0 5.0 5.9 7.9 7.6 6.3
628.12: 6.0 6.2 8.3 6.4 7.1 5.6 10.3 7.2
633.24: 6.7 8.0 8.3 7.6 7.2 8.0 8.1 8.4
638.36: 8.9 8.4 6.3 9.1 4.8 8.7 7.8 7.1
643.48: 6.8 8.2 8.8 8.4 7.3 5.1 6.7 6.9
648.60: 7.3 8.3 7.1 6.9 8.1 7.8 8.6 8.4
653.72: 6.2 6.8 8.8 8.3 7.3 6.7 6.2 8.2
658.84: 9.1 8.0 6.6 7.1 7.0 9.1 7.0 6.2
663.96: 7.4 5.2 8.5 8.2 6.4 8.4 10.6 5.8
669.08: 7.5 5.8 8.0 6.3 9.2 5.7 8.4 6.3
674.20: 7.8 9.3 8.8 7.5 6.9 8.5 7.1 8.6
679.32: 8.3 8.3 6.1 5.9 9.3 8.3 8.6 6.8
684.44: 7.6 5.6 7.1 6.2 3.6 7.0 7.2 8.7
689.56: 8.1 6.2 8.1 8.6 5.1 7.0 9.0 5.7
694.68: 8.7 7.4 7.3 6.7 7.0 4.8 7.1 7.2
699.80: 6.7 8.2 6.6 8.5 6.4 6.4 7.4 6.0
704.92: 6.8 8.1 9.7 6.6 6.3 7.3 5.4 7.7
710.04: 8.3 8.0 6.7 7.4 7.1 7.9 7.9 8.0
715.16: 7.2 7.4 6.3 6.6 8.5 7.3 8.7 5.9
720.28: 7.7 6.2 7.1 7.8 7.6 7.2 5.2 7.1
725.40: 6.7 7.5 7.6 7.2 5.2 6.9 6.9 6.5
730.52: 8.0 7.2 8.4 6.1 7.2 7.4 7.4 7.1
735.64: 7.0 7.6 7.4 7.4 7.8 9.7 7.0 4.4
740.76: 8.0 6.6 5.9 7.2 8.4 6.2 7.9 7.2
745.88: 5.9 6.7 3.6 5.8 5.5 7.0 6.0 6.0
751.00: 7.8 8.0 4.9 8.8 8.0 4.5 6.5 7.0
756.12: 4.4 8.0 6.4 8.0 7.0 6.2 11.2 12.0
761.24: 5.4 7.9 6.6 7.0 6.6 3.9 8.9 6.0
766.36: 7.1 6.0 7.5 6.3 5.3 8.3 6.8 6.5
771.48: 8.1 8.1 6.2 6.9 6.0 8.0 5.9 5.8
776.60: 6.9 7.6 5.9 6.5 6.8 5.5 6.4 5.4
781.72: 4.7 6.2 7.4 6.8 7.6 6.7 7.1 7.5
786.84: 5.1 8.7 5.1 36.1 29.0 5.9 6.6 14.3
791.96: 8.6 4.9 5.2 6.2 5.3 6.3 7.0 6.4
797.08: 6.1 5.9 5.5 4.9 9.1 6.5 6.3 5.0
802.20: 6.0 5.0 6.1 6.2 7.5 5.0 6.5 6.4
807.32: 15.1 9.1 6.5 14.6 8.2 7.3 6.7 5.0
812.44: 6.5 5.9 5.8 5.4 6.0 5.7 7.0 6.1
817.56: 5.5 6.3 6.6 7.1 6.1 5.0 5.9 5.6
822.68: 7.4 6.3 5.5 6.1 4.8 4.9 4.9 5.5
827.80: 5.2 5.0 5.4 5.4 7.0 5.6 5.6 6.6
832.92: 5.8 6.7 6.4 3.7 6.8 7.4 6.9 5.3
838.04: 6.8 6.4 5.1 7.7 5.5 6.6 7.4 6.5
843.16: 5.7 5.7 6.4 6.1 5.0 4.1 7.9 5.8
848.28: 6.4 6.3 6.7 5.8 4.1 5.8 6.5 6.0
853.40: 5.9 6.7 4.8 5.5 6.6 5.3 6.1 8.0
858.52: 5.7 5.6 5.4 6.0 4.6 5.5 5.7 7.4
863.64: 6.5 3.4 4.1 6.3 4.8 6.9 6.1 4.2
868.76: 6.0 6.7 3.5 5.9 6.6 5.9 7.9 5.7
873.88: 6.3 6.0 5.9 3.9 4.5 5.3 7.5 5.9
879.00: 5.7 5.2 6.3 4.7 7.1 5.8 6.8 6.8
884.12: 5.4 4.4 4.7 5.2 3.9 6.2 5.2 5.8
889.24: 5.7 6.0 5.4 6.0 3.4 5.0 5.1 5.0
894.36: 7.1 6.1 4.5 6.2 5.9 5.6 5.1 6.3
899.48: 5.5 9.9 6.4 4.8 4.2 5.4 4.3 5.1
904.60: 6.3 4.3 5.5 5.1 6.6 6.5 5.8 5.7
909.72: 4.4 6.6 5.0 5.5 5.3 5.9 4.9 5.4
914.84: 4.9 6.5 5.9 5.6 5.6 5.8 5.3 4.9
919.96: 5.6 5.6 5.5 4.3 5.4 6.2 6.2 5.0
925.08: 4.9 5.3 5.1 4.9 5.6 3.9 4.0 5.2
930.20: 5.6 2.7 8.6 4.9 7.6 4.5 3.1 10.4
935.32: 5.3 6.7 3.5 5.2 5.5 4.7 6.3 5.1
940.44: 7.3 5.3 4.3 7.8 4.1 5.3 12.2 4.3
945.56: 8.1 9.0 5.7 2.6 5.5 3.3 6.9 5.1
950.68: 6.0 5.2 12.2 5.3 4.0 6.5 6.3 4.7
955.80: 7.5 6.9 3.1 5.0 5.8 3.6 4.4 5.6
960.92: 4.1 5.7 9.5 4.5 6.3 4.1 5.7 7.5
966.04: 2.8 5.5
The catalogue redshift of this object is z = 0.20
